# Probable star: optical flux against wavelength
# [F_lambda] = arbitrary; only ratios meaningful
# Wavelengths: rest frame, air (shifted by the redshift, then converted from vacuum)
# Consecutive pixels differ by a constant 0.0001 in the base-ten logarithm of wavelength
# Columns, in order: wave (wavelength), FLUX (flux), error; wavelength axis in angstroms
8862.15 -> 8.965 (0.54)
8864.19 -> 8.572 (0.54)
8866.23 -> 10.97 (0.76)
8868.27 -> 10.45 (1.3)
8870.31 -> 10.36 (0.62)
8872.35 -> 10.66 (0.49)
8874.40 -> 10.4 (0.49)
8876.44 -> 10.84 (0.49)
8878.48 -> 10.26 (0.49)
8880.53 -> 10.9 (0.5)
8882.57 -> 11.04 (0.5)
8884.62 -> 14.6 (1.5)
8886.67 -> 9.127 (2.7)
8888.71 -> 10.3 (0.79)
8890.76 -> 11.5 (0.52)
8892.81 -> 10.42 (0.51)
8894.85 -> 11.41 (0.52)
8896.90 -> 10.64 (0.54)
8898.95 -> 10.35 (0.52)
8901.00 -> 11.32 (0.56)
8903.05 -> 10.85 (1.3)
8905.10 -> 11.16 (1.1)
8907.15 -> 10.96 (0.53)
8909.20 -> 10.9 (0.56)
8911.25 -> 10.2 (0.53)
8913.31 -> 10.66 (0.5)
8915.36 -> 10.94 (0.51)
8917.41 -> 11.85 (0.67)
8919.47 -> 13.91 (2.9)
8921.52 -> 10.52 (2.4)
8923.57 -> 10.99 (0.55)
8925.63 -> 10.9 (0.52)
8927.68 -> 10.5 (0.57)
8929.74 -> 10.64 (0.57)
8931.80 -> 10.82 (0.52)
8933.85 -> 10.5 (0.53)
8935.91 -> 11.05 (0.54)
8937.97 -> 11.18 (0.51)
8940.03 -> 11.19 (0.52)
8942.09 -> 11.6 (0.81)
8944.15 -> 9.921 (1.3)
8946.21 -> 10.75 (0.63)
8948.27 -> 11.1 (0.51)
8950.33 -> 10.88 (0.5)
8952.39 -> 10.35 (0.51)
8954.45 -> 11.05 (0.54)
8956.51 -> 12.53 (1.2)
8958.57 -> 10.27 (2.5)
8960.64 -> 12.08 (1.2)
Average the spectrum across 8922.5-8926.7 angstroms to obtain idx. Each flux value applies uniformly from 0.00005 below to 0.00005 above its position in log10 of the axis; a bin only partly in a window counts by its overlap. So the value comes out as 10.9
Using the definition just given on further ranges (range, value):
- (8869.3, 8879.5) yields 10.5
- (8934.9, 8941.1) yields 11.1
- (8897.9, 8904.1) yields 10.8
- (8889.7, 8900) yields 10.9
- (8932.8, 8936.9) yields 10.8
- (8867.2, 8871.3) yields 10.4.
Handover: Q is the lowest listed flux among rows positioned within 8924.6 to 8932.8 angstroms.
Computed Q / 10.5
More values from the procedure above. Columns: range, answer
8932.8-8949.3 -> 9.921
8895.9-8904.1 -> 10.35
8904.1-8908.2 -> 10.96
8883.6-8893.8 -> 9.127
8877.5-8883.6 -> 10.26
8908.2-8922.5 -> 10.2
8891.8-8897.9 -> 10.42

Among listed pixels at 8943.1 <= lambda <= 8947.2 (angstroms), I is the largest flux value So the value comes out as 10.75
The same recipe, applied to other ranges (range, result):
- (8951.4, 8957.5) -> 12.53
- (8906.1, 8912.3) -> 10.96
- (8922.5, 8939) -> 11.18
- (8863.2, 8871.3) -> 10.97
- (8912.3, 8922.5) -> 13.91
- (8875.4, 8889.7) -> 14.6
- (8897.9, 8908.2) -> 11.32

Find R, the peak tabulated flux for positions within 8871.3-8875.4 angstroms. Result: 10.66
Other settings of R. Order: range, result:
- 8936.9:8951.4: 11.6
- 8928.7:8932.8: 10.82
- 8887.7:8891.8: 11.5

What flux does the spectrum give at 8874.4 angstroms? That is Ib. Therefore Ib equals 10.4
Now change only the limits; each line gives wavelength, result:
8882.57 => 11.04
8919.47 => 13.91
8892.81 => 10.42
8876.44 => 10.84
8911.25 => 10.2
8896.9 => 10.64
